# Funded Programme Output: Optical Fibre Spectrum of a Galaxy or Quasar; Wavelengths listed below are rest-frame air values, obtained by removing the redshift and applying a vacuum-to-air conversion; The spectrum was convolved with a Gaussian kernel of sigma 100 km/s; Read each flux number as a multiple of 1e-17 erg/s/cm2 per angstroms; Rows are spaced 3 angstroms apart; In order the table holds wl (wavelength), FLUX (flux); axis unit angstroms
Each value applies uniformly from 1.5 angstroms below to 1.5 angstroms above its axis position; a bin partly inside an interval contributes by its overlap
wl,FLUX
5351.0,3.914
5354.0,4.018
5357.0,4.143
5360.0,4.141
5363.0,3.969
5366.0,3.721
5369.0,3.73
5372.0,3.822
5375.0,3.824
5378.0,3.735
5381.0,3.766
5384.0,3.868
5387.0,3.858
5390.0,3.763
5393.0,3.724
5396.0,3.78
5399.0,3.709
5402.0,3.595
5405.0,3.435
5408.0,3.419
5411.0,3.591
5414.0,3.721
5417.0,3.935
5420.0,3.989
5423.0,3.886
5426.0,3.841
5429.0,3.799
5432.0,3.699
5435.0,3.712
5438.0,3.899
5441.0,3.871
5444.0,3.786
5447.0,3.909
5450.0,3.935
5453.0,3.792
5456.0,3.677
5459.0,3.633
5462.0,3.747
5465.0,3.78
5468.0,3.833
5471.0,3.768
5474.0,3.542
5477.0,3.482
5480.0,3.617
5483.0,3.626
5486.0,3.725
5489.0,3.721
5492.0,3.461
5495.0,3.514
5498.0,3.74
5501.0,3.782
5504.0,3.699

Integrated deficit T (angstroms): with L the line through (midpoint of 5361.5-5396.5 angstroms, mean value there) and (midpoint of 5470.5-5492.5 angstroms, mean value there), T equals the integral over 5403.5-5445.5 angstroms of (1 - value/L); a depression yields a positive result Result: -0.4 angstroms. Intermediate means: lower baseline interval 3.8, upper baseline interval 3.62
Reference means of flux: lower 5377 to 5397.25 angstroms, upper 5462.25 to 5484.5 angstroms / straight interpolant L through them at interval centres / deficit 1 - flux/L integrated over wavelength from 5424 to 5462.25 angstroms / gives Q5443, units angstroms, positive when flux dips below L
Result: -0.9 angstroms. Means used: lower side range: 3.79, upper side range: 3.67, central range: 3.8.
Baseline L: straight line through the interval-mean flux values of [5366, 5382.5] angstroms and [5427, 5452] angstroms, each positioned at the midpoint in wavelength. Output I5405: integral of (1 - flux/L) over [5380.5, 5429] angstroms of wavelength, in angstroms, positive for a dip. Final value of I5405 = 0.67 angstroms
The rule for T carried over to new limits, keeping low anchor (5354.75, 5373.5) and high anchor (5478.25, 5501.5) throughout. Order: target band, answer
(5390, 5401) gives 0.34 angstroms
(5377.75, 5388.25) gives 0.18 angstroms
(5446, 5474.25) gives -0.46 angstroms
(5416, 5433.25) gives -0.32 angstroms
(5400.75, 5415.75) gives 1.05 angstroms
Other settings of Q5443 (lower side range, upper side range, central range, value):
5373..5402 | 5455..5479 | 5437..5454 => -0.7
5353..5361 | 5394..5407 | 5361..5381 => 0.7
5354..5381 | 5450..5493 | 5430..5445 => -0.2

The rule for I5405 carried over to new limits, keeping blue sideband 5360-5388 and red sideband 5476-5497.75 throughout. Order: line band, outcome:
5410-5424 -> -0.33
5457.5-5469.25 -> -0.31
